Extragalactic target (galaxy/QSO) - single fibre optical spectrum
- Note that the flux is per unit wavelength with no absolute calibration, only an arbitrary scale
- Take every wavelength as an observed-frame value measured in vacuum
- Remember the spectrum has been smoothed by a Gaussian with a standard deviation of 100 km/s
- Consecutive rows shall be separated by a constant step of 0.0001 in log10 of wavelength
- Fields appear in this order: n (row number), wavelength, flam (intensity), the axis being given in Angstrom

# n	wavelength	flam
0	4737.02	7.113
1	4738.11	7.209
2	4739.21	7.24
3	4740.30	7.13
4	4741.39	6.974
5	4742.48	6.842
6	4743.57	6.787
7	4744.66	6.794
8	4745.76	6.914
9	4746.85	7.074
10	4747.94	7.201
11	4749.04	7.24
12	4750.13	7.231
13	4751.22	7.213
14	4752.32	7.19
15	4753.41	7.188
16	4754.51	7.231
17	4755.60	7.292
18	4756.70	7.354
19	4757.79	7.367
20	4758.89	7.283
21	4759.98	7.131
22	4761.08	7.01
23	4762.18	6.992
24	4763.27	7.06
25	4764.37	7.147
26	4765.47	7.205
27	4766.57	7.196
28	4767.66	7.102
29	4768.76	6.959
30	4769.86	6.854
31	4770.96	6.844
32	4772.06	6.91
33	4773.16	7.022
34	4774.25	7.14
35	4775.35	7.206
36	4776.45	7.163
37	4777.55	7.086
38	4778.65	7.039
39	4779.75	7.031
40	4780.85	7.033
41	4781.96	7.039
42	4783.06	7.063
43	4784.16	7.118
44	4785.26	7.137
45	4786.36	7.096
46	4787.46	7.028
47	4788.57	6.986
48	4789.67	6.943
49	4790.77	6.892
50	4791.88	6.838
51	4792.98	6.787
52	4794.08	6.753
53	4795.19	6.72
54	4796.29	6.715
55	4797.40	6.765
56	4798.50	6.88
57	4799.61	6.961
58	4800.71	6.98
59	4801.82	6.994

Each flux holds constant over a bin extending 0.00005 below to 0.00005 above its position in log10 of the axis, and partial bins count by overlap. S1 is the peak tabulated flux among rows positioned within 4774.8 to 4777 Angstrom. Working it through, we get 7.206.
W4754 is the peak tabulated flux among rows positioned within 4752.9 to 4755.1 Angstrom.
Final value 7.231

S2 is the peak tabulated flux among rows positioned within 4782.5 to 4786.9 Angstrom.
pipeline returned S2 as 7.137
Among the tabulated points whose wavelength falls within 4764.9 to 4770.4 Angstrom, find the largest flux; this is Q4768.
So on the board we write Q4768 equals 7.205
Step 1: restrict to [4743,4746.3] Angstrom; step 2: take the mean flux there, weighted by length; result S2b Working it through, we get 6.83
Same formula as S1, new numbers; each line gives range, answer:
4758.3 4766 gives 7.283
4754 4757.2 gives 7.354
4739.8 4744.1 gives 7.13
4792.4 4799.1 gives 6.88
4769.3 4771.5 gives 6.854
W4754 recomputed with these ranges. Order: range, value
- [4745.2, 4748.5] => 7.201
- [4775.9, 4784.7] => 7.163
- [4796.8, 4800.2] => 6.961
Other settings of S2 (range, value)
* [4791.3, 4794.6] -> 6.838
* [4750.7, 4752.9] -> 7.213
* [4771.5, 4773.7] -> 7.022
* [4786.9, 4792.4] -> 7.028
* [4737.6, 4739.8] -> 7.24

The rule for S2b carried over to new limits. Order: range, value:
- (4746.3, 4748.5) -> 7.14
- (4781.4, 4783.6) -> 7.03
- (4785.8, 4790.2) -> 7.01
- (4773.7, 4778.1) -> 7.16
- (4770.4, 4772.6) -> 6.87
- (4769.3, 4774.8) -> 6.96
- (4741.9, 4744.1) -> 6.83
